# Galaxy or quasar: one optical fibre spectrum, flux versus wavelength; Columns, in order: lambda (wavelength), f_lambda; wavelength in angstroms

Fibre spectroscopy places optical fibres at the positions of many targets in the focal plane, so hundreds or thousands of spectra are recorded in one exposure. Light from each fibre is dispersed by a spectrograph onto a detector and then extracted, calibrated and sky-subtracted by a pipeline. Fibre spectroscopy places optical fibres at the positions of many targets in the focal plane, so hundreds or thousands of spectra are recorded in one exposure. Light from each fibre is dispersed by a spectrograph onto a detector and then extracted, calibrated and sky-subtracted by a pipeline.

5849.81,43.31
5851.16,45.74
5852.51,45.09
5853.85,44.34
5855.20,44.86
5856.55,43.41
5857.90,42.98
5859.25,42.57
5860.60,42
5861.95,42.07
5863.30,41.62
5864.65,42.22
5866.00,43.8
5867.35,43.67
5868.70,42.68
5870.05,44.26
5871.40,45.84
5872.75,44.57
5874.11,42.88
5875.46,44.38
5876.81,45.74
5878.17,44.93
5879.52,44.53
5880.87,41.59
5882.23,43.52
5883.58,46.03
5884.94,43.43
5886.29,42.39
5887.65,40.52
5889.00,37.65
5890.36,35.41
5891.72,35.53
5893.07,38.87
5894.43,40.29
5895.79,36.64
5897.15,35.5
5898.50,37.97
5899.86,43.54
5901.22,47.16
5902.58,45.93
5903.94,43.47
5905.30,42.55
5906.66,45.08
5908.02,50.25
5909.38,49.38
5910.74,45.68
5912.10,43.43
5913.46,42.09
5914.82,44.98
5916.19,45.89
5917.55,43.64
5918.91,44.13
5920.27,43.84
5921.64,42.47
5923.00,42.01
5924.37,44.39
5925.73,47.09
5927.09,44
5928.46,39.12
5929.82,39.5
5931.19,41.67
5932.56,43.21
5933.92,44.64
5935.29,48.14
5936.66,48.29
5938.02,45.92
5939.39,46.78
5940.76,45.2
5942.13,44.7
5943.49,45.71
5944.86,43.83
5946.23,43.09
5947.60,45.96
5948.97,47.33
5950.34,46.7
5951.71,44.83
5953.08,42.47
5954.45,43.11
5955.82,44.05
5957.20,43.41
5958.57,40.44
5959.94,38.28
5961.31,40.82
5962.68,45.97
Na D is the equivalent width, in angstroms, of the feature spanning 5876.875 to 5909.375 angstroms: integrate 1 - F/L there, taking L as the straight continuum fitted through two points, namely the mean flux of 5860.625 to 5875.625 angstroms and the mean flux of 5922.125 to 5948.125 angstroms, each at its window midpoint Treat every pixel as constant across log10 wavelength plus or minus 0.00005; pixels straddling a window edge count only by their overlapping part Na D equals 1.2 angstroms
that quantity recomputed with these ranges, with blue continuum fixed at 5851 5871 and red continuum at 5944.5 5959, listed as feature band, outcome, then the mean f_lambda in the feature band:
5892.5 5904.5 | 0.7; 41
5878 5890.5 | 0.4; 42.2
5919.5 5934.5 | 0.4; 42.9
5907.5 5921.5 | -0.4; 45.2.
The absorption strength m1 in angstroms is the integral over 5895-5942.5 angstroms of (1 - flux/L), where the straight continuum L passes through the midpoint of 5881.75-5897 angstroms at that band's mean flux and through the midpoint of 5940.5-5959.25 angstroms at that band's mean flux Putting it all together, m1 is -2.2 angstroms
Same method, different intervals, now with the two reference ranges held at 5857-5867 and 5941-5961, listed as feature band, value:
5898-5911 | -0.6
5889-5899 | 1.3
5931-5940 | -0.4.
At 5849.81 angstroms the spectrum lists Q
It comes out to 43.31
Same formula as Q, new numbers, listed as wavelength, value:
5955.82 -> 44.05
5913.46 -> 42.09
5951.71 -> 44.83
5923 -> 42.01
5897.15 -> 35.5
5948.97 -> 47.33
